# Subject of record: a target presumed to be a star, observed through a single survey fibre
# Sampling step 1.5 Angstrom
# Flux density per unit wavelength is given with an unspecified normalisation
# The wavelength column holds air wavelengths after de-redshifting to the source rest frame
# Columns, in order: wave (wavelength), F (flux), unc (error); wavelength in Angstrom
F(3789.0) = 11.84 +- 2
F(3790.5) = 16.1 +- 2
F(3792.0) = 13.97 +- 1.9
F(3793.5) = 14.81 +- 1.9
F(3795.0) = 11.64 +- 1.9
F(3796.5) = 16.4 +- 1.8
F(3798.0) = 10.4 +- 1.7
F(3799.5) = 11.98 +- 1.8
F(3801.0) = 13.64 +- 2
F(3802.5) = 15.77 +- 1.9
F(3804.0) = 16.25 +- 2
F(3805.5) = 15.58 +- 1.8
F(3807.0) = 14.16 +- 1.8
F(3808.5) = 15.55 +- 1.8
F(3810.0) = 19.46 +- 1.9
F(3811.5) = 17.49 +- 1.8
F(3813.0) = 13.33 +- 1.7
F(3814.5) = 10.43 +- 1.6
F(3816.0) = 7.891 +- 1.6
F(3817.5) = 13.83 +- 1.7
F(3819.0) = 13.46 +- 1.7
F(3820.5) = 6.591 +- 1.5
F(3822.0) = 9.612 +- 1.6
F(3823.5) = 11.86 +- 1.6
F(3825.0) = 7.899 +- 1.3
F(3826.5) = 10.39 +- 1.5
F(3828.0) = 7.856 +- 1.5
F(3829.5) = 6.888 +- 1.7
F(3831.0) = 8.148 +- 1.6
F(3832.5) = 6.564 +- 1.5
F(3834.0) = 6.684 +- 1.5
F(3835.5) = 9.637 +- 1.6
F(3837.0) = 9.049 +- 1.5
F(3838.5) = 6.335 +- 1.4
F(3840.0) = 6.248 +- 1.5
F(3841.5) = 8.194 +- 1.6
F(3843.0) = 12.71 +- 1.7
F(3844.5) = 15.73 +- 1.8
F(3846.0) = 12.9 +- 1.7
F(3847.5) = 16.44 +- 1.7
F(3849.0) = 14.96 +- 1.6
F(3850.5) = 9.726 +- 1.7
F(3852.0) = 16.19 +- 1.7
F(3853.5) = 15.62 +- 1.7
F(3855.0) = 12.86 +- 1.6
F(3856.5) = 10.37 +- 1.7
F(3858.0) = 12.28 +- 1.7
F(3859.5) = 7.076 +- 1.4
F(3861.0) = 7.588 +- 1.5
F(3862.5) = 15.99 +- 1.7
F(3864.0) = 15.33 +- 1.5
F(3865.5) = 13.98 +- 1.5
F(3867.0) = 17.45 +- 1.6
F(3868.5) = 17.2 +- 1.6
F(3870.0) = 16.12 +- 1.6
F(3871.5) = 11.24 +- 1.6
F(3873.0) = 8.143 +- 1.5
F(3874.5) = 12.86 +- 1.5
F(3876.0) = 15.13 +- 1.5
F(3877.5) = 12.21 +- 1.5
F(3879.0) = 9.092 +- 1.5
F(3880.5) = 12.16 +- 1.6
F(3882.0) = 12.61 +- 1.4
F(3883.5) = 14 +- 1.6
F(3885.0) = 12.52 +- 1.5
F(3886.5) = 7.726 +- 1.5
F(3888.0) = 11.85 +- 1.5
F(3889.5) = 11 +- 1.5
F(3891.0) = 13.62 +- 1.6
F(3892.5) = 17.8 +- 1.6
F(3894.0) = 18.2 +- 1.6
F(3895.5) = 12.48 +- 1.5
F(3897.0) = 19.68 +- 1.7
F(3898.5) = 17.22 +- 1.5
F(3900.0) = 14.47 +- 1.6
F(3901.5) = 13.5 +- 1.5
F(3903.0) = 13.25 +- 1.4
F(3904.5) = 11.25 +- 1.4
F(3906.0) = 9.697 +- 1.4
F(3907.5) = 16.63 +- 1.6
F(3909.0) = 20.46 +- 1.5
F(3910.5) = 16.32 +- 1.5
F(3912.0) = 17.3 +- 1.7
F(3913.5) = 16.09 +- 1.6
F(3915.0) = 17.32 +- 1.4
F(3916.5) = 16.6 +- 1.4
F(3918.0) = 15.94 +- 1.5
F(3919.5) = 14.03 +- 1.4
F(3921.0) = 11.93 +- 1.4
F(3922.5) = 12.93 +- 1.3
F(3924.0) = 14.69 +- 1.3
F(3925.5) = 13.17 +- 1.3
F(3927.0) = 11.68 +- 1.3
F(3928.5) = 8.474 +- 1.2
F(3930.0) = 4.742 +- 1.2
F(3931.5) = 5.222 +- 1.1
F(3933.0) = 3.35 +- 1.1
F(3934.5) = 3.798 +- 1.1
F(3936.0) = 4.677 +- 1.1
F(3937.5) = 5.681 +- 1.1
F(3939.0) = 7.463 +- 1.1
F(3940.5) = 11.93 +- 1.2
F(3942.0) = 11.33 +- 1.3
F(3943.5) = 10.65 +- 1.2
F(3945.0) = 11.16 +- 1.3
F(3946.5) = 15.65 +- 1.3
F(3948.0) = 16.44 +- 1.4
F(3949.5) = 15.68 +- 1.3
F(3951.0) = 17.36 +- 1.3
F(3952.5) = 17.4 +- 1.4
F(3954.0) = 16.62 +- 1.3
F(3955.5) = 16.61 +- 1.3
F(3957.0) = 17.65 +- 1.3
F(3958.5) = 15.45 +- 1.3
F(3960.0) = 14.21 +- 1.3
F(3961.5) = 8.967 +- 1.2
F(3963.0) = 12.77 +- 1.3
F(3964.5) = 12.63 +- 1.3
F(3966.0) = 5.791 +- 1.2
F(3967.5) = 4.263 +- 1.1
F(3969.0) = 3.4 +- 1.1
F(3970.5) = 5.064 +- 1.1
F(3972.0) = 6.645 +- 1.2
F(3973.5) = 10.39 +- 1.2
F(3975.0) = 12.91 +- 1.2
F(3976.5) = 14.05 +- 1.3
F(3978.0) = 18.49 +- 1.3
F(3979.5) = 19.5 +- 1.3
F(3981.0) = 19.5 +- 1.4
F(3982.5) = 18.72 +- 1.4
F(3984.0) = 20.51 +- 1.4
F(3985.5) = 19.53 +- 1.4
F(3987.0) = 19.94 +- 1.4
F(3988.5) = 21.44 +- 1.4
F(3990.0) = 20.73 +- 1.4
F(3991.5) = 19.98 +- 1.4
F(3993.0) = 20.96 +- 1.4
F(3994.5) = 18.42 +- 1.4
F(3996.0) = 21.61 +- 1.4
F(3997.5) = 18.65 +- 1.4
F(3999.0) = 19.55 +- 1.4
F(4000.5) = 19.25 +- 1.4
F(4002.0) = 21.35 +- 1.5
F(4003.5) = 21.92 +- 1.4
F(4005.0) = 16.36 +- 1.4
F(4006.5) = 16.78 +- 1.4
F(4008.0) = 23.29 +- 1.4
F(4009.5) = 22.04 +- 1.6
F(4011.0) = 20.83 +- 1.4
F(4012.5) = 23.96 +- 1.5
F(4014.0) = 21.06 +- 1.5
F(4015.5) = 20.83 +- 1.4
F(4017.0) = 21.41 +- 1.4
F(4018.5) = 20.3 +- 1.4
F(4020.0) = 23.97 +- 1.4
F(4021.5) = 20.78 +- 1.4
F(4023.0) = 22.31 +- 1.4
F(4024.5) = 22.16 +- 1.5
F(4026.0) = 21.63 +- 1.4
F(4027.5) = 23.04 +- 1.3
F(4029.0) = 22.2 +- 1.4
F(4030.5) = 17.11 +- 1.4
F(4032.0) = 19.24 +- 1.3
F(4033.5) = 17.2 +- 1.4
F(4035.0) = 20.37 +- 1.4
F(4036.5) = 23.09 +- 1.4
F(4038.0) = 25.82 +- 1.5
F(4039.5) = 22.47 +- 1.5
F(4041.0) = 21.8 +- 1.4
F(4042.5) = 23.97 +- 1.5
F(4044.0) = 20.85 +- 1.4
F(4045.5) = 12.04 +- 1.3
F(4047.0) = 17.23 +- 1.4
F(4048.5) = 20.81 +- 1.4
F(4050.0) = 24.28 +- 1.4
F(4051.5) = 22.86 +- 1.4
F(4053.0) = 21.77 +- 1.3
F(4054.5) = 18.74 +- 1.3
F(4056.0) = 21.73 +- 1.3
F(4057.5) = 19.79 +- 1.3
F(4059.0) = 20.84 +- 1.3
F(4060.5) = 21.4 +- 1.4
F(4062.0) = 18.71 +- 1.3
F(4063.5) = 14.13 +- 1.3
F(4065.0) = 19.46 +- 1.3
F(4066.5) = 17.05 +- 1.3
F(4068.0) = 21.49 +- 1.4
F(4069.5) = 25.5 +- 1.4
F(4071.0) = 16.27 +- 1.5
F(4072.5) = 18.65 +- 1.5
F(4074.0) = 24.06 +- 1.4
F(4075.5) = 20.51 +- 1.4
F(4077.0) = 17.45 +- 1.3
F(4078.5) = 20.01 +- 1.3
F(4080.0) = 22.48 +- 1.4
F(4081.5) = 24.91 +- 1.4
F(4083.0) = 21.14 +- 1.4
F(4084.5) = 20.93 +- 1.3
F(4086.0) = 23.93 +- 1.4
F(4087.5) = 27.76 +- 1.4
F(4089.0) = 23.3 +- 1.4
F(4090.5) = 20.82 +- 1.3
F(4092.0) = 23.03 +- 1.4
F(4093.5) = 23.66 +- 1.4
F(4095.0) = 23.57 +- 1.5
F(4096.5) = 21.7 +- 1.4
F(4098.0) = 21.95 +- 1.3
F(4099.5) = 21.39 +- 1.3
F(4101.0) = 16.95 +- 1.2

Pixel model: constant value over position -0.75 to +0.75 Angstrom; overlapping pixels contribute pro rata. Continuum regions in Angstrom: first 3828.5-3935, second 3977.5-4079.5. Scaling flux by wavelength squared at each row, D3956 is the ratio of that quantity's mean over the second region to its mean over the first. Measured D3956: 1.8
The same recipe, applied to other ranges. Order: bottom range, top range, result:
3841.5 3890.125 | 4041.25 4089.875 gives 1.80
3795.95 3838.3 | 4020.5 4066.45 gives 1.99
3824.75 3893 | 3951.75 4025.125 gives 1.59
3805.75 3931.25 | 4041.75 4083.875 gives 1.77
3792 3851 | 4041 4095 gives 2.02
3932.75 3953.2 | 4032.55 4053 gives 1.99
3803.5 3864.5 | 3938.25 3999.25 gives 1.38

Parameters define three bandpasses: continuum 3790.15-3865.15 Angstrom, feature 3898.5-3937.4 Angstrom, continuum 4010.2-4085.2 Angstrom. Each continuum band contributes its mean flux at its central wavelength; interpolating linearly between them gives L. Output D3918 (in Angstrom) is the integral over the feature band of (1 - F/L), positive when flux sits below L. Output 8.0 Angstrom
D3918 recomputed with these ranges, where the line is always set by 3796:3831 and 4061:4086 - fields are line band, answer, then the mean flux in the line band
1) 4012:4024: -2.1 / 21.8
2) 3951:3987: 7.1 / 13.7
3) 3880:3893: 1.9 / 12.5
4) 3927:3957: 10.0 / 10.9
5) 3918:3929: 2.1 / 12.7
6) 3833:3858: 3.6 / 11.5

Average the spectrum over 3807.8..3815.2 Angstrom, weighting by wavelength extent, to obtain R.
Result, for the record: 15.3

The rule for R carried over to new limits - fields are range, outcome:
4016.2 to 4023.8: 21.8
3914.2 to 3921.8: 15.2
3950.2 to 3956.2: 17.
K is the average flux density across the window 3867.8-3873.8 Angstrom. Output 13.1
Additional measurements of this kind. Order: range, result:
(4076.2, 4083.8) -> 21.2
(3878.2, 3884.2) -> 12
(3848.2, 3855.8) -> 13.9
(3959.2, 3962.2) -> 11.7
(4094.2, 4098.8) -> 22.4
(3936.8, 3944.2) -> 9.43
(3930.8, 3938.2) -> 4.53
